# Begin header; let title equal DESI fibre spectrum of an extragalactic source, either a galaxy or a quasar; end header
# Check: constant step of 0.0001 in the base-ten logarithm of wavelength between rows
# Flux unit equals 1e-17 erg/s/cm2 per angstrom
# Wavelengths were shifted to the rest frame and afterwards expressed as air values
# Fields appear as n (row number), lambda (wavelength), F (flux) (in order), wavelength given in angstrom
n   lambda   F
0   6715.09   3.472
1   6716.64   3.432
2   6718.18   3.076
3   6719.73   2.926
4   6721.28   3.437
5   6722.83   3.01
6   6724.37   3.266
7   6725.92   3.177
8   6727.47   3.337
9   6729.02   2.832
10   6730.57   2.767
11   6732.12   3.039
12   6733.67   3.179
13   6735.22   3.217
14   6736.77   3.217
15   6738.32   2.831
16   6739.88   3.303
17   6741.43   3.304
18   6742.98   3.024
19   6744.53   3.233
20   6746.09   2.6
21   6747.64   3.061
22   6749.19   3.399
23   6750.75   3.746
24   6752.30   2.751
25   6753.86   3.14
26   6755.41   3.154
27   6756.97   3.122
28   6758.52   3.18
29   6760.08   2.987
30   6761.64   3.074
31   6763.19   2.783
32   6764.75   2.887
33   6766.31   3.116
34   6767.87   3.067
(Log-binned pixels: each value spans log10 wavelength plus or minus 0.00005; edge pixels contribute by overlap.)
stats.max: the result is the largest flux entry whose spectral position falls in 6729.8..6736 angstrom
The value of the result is 3.217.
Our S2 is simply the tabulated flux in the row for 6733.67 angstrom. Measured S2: 3.179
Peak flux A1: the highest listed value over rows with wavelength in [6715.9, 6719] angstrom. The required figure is 3.432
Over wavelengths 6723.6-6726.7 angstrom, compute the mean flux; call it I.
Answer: 3.22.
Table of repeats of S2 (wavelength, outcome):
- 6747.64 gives 3.061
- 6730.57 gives 2.767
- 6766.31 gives 3.116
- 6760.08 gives 2.987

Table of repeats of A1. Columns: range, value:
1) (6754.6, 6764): 3.18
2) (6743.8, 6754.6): 3.746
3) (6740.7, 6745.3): 3.304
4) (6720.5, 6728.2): 3.437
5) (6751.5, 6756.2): 3.154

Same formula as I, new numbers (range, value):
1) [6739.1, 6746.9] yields 3.09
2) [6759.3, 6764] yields 2.95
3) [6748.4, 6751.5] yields 3.57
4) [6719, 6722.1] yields 3.18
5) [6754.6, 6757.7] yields 3.14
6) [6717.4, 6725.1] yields 3.15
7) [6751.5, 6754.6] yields 2.95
